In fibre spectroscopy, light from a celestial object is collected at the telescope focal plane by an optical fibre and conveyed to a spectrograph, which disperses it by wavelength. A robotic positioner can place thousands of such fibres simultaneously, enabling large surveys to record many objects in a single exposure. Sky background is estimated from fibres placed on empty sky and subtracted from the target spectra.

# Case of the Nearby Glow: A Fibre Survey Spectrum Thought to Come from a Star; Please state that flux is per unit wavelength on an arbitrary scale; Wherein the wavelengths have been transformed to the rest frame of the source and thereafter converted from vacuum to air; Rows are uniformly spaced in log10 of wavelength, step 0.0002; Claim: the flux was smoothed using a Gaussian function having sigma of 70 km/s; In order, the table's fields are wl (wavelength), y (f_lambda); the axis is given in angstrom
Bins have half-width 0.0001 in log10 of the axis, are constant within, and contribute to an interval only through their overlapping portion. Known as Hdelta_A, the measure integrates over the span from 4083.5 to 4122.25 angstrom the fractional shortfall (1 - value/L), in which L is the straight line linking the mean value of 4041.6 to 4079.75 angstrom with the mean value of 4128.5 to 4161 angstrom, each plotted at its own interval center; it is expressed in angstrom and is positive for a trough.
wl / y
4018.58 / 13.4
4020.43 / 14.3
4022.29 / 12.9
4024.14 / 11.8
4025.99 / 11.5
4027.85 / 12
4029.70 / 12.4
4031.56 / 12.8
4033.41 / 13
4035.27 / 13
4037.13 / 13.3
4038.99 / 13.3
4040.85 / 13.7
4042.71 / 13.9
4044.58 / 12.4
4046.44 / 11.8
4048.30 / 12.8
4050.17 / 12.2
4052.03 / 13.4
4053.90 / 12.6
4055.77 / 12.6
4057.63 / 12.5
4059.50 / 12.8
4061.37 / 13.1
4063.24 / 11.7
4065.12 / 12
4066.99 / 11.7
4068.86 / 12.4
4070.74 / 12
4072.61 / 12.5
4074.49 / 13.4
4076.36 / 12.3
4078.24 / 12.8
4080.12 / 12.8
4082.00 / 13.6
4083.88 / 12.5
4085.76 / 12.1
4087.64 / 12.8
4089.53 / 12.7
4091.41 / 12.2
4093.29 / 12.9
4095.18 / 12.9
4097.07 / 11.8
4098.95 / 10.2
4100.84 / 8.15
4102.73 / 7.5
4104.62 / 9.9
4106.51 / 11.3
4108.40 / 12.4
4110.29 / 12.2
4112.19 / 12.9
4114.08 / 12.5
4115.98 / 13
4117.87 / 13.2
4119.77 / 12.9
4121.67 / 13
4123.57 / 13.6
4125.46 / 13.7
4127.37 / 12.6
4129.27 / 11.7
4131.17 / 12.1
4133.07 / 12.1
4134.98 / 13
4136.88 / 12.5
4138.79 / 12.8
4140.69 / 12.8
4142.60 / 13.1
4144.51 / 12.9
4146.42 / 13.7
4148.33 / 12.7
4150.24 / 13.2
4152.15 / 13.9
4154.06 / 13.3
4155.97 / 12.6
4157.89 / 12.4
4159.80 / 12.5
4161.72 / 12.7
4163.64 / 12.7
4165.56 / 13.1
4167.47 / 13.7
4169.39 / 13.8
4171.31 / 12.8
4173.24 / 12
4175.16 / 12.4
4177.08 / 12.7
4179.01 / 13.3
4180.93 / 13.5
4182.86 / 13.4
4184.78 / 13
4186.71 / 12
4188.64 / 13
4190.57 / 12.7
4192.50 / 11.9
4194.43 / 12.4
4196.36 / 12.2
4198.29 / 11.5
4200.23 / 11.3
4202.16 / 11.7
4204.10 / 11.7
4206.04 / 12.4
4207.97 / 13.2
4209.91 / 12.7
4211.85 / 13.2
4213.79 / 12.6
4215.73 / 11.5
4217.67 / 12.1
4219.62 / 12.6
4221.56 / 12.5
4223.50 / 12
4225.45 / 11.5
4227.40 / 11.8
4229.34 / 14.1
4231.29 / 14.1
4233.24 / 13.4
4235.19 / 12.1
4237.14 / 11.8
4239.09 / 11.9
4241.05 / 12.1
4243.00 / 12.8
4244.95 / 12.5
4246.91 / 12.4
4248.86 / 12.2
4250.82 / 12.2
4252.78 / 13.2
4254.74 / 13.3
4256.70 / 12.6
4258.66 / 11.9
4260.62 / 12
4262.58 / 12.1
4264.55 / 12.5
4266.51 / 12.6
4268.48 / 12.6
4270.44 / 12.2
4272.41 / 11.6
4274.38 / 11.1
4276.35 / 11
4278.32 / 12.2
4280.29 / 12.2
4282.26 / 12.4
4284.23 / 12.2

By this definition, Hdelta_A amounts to 2.5 angstrom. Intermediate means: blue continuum 12.6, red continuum 12.8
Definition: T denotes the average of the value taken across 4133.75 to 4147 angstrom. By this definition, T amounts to 12.9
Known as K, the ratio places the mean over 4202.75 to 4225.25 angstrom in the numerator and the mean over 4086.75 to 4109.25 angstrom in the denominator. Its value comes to 1.10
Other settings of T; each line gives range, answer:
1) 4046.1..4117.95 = 12.1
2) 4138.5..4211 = 12.7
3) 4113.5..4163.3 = 12.9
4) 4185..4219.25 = 12.3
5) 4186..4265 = 12.4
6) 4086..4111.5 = 11.3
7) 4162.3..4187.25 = 13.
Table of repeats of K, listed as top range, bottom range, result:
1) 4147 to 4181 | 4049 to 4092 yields 1.03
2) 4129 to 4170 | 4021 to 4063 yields 1.01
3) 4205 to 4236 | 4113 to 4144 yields 0.99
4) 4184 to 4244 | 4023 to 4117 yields 1.01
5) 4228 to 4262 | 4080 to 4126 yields 1.04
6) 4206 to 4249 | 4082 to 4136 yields 1.03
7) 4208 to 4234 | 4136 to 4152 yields 0.97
